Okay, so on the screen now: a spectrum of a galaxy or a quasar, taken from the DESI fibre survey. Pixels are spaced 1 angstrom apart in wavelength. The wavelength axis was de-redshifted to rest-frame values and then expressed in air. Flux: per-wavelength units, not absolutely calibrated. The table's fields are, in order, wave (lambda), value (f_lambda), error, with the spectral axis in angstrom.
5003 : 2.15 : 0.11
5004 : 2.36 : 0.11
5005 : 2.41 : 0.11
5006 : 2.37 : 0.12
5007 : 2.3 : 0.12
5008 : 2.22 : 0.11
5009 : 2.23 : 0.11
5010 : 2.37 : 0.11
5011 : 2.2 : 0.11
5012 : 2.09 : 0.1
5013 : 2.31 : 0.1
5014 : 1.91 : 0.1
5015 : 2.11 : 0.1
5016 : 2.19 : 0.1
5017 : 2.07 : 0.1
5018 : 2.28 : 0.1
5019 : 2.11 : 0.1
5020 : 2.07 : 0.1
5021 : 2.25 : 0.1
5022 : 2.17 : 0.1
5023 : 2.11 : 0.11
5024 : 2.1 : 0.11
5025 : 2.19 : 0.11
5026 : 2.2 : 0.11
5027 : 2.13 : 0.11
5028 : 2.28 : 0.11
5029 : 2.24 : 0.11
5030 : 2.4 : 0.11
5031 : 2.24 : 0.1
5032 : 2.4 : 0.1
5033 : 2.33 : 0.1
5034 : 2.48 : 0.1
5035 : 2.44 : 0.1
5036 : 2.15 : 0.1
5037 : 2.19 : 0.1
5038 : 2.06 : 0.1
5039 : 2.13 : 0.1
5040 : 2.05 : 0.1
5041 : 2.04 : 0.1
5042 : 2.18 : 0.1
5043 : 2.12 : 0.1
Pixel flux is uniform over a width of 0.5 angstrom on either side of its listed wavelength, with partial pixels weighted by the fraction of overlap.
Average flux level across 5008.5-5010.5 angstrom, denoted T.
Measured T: 2.3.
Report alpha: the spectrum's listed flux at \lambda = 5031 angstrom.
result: 2.24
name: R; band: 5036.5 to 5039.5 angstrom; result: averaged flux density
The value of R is 2.13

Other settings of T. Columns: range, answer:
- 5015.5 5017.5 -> 2.13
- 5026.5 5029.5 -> 2.22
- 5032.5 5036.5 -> 2.35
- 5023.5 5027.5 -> 2.16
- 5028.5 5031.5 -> 2.29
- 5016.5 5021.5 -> 2.16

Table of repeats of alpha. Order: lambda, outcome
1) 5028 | 2.28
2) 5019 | 2.11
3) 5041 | 2.04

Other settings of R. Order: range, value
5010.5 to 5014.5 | 2.13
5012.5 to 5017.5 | 2.12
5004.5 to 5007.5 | 2.36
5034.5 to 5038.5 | 2.21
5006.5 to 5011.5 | 2.26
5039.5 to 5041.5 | 2.04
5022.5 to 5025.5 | 2.13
